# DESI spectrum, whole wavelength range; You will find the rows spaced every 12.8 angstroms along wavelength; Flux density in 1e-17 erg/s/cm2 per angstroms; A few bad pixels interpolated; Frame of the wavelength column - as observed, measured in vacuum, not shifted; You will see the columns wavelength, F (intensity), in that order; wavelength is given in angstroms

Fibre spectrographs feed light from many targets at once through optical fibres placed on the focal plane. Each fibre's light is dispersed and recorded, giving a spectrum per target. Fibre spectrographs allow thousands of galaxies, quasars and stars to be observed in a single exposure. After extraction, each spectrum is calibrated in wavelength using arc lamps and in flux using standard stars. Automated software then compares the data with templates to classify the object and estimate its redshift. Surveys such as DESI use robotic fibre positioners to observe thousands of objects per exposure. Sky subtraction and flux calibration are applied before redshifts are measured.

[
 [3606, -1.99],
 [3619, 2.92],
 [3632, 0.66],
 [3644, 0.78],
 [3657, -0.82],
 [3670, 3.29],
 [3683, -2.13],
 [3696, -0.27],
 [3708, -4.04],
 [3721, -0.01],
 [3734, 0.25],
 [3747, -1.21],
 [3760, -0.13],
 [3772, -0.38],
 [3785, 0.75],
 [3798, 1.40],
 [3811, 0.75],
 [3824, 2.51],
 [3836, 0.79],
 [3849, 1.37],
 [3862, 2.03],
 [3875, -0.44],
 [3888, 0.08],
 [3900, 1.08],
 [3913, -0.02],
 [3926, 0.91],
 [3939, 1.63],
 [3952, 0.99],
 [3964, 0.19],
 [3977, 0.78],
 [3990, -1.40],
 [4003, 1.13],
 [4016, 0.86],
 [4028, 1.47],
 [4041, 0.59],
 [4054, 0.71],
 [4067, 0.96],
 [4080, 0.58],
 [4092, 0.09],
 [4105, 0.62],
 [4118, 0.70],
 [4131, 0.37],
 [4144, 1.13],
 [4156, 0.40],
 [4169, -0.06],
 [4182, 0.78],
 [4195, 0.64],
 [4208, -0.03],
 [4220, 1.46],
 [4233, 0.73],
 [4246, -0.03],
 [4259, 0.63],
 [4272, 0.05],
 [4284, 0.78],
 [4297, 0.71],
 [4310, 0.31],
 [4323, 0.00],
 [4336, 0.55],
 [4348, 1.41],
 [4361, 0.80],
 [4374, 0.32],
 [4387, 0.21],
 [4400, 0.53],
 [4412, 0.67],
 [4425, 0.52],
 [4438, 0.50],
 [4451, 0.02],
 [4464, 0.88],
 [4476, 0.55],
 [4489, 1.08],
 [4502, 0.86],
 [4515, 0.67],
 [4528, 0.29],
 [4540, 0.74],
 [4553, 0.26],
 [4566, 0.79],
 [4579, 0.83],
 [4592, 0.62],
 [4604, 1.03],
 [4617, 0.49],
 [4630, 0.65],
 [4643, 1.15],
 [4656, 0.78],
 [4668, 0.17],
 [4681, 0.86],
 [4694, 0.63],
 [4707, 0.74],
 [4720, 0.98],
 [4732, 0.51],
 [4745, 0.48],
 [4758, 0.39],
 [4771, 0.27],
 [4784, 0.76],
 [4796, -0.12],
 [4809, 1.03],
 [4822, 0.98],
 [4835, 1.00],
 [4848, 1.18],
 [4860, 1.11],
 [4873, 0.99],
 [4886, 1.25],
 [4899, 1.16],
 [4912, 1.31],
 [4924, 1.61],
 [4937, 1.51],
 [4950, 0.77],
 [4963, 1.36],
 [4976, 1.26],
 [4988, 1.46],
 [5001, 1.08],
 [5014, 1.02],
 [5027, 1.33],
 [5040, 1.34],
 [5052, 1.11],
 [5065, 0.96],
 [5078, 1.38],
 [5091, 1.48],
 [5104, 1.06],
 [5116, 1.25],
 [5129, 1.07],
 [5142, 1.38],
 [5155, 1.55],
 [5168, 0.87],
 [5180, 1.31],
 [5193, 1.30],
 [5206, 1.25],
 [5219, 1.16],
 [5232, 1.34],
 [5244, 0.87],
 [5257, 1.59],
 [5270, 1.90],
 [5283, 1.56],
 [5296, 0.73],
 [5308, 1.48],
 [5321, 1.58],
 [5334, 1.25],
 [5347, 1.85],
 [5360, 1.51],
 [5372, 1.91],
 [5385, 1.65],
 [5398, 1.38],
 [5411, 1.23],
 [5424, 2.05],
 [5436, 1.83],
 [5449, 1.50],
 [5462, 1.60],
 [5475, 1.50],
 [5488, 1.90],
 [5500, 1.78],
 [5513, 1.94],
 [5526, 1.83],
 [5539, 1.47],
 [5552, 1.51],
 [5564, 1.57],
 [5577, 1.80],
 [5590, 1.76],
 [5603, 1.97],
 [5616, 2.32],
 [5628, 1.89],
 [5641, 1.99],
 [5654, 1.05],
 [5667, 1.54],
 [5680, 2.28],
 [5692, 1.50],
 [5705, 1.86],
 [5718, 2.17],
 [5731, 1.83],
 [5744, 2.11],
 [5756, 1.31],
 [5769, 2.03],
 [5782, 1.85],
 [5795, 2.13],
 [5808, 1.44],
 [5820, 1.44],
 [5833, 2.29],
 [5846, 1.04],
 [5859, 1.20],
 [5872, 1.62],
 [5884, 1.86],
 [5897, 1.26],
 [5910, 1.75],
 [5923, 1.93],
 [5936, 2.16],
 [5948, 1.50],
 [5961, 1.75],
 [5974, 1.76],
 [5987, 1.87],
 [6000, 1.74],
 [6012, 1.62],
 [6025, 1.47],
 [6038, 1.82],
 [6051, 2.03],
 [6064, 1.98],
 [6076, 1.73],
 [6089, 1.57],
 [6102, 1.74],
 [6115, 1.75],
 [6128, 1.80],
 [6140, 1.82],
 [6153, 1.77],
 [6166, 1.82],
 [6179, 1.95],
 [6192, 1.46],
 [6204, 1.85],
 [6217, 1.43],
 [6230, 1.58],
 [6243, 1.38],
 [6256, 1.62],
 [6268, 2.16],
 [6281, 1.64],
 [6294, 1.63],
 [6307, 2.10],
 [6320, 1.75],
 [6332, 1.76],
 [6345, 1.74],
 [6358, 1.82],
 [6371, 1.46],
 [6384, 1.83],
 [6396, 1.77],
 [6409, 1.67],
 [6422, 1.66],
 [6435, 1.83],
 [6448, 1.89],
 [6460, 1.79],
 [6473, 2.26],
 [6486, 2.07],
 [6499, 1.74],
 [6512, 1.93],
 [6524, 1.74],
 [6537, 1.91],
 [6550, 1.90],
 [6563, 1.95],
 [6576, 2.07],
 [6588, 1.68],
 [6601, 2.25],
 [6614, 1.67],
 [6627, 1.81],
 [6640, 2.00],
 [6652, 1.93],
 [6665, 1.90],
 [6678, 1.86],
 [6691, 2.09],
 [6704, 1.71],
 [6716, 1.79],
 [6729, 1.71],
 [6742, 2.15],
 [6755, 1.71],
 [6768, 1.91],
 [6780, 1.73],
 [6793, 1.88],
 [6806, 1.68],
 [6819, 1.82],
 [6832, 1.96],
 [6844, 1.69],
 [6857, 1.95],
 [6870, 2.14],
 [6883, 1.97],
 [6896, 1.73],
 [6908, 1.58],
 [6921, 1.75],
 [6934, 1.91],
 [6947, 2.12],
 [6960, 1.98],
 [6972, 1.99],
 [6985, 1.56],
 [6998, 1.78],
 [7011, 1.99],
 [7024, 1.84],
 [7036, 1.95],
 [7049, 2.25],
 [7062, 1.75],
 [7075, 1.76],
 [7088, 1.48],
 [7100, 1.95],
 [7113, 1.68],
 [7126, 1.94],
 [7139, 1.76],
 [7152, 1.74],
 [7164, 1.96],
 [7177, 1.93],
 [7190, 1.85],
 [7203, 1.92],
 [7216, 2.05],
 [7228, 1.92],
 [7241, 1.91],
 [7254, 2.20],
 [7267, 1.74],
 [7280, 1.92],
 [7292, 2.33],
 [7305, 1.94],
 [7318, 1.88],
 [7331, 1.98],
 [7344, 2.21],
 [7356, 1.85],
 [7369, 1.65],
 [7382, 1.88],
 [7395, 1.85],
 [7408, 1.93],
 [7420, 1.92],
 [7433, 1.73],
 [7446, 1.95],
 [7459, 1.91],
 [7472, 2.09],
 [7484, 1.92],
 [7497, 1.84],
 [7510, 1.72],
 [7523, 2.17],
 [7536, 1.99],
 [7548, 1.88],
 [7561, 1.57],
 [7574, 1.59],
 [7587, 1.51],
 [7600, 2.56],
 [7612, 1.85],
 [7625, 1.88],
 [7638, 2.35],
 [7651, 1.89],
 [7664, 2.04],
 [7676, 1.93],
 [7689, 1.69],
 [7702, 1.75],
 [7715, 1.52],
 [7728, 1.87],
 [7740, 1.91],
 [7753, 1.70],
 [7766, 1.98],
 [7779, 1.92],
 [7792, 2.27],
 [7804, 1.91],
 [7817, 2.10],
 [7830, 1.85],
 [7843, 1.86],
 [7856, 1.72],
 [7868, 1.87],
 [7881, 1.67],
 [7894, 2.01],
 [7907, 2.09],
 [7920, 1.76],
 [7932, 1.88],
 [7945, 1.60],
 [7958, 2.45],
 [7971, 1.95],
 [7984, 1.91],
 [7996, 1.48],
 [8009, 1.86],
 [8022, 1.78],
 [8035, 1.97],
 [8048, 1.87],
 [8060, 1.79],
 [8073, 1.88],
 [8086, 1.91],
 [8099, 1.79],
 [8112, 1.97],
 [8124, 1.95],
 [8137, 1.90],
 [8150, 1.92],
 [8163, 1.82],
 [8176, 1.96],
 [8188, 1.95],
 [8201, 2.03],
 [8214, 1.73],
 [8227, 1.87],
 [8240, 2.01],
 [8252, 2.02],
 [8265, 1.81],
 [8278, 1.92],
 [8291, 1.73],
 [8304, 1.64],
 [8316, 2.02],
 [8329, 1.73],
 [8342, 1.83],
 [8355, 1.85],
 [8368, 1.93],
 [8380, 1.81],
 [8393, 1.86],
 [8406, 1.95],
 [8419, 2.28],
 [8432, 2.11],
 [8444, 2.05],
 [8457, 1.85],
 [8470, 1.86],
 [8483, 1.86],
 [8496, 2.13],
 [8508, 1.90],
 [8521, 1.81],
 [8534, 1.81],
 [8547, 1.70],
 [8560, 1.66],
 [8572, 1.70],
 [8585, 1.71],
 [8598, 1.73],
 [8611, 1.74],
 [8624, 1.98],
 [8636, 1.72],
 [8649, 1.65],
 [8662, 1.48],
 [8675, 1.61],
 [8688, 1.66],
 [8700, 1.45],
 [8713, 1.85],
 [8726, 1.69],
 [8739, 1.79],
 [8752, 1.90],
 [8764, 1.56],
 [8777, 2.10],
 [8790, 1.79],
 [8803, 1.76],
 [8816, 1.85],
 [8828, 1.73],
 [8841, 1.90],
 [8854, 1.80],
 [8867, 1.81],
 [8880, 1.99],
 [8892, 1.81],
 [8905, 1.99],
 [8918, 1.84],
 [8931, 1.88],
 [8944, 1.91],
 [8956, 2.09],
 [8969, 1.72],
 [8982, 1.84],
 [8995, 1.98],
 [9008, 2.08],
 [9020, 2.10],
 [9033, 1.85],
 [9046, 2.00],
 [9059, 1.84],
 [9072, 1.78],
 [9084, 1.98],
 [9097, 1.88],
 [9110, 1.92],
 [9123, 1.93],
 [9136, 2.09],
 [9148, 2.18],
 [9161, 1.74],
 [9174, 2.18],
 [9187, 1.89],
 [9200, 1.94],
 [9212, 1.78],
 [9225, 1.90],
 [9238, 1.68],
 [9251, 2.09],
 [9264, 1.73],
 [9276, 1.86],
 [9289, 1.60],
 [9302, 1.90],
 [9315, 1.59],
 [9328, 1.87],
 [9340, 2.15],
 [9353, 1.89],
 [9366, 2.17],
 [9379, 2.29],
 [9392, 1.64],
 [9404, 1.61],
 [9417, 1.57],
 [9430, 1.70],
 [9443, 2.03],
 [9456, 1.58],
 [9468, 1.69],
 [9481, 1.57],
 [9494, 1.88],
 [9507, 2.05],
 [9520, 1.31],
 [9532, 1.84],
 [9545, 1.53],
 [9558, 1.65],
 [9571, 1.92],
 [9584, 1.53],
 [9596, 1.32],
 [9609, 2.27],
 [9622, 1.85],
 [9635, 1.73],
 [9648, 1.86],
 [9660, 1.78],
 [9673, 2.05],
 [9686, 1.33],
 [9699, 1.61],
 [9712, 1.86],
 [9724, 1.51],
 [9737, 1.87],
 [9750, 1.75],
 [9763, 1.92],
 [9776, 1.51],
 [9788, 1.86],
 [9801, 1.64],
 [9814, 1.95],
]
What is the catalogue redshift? 0.21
